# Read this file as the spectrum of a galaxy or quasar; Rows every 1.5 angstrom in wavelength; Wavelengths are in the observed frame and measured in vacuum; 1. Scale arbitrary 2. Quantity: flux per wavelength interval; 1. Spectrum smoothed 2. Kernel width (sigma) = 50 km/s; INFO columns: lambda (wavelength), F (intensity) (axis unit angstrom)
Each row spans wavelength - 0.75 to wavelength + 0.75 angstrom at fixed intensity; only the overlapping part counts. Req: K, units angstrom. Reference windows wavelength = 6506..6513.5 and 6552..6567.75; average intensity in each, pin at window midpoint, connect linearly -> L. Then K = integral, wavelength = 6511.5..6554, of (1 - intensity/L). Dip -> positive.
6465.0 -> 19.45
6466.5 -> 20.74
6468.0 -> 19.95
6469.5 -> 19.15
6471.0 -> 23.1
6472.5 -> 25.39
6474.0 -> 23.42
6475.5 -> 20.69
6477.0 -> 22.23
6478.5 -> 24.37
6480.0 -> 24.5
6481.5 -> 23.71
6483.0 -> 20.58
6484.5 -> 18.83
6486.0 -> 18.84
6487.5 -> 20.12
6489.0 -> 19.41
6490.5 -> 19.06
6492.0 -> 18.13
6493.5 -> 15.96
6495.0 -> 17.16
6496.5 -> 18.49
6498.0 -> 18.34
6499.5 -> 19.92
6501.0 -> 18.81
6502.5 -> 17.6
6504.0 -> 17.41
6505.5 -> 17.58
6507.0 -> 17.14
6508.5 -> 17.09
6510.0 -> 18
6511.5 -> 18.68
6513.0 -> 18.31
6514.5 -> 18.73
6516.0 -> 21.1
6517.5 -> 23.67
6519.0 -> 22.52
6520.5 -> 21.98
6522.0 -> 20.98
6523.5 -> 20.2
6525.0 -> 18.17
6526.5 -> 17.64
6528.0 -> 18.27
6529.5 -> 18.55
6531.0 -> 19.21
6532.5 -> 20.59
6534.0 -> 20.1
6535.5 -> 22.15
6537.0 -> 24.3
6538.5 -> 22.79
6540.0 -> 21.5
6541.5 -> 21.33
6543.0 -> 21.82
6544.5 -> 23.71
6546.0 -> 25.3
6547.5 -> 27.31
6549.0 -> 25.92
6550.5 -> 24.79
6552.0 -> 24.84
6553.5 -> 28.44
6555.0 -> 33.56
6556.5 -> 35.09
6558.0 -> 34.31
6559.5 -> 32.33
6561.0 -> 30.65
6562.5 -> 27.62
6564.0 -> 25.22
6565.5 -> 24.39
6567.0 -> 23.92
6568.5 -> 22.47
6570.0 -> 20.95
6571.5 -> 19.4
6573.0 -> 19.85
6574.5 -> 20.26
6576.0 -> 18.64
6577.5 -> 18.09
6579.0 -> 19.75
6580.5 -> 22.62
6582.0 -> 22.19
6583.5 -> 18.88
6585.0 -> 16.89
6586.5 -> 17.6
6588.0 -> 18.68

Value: 2.1 angstrom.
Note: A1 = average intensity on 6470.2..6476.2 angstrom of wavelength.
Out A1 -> 23.1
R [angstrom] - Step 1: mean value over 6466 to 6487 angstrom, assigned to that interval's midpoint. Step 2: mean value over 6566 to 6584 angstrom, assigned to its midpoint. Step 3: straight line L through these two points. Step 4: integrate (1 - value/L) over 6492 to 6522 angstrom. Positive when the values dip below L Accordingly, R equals 3.6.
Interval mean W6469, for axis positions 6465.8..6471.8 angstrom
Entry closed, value 20.8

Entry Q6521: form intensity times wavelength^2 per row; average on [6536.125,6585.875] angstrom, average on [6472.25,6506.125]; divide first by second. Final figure 1.2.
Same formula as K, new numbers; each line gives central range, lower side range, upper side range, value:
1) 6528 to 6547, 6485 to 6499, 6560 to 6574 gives 0.1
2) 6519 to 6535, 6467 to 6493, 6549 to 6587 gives 2.1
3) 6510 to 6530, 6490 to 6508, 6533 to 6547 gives 0.4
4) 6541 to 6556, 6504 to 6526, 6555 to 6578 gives -1.7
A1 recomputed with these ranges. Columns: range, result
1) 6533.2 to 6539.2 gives 22.3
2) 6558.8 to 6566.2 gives 28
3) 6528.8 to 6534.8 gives 19.6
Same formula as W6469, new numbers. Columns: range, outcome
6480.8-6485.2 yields 21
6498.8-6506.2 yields 18.3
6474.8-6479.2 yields 22.4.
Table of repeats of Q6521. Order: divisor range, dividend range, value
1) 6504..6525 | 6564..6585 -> 1.09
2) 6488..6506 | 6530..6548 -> 1.25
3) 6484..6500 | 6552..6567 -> 1.63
